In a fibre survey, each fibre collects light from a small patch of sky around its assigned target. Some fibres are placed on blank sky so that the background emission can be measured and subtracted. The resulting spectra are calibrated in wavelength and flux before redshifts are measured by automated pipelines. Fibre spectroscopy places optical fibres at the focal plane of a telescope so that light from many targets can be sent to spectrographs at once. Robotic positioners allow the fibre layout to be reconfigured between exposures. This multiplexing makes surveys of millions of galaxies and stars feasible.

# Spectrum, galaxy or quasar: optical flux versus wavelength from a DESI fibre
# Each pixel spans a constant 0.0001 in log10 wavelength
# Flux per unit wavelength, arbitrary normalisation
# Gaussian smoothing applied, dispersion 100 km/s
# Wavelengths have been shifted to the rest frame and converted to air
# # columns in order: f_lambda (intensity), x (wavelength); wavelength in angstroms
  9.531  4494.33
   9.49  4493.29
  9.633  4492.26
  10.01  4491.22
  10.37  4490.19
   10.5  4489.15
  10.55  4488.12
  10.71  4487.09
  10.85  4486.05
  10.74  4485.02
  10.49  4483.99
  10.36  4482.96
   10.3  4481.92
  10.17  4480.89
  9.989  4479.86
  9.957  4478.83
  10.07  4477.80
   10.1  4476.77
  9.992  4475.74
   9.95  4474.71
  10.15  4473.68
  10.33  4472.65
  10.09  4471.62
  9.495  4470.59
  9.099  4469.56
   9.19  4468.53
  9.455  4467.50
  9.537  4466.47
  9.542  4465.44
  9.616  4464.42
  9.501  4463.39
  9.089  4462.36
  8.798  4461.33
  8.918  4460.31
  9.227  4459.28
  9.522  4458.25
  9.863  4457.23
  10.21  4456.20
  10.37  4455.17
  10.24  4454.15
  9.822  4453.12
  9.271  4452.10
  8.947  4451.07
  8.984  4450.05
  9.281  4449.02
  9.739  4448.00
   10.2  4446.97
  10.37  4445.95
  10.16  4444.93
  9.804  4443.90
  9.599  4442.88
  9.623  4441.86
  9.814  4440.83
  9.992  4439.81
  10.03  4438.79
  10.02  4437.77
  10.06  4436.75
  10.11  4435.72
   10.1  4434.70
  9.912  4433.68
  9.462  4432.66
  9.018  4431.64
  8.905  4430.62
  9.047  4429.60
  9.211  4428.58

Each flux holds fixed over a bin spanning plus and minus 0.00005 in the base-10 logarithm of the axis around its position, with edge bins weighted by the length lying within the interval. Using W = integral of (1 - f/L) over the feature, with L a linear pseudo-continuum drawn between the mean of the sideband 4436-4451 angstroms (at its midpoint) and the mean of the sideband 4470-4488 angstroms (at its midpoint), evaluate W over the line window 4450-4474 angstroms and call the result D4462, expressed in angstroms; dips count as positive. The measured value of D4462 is 1.1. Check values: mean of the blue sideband 9.81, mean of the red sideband 10.2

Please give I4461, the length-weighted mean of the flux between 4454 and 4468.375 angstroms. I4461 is 9.54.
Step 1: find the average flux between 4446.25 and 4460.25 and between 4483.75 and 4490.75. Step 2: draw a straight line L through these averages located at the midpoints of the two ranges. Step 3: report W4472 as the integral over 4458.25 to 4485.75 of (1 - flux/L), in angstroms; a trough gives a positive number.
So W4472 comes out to 1.1 angstroms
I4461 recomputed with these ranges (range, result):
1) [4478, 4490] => 10.4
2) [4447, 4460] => 9.63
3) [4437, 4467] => 9.66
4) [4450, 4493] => 9.87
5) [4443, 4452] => 9.66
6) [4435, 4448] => 9.97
